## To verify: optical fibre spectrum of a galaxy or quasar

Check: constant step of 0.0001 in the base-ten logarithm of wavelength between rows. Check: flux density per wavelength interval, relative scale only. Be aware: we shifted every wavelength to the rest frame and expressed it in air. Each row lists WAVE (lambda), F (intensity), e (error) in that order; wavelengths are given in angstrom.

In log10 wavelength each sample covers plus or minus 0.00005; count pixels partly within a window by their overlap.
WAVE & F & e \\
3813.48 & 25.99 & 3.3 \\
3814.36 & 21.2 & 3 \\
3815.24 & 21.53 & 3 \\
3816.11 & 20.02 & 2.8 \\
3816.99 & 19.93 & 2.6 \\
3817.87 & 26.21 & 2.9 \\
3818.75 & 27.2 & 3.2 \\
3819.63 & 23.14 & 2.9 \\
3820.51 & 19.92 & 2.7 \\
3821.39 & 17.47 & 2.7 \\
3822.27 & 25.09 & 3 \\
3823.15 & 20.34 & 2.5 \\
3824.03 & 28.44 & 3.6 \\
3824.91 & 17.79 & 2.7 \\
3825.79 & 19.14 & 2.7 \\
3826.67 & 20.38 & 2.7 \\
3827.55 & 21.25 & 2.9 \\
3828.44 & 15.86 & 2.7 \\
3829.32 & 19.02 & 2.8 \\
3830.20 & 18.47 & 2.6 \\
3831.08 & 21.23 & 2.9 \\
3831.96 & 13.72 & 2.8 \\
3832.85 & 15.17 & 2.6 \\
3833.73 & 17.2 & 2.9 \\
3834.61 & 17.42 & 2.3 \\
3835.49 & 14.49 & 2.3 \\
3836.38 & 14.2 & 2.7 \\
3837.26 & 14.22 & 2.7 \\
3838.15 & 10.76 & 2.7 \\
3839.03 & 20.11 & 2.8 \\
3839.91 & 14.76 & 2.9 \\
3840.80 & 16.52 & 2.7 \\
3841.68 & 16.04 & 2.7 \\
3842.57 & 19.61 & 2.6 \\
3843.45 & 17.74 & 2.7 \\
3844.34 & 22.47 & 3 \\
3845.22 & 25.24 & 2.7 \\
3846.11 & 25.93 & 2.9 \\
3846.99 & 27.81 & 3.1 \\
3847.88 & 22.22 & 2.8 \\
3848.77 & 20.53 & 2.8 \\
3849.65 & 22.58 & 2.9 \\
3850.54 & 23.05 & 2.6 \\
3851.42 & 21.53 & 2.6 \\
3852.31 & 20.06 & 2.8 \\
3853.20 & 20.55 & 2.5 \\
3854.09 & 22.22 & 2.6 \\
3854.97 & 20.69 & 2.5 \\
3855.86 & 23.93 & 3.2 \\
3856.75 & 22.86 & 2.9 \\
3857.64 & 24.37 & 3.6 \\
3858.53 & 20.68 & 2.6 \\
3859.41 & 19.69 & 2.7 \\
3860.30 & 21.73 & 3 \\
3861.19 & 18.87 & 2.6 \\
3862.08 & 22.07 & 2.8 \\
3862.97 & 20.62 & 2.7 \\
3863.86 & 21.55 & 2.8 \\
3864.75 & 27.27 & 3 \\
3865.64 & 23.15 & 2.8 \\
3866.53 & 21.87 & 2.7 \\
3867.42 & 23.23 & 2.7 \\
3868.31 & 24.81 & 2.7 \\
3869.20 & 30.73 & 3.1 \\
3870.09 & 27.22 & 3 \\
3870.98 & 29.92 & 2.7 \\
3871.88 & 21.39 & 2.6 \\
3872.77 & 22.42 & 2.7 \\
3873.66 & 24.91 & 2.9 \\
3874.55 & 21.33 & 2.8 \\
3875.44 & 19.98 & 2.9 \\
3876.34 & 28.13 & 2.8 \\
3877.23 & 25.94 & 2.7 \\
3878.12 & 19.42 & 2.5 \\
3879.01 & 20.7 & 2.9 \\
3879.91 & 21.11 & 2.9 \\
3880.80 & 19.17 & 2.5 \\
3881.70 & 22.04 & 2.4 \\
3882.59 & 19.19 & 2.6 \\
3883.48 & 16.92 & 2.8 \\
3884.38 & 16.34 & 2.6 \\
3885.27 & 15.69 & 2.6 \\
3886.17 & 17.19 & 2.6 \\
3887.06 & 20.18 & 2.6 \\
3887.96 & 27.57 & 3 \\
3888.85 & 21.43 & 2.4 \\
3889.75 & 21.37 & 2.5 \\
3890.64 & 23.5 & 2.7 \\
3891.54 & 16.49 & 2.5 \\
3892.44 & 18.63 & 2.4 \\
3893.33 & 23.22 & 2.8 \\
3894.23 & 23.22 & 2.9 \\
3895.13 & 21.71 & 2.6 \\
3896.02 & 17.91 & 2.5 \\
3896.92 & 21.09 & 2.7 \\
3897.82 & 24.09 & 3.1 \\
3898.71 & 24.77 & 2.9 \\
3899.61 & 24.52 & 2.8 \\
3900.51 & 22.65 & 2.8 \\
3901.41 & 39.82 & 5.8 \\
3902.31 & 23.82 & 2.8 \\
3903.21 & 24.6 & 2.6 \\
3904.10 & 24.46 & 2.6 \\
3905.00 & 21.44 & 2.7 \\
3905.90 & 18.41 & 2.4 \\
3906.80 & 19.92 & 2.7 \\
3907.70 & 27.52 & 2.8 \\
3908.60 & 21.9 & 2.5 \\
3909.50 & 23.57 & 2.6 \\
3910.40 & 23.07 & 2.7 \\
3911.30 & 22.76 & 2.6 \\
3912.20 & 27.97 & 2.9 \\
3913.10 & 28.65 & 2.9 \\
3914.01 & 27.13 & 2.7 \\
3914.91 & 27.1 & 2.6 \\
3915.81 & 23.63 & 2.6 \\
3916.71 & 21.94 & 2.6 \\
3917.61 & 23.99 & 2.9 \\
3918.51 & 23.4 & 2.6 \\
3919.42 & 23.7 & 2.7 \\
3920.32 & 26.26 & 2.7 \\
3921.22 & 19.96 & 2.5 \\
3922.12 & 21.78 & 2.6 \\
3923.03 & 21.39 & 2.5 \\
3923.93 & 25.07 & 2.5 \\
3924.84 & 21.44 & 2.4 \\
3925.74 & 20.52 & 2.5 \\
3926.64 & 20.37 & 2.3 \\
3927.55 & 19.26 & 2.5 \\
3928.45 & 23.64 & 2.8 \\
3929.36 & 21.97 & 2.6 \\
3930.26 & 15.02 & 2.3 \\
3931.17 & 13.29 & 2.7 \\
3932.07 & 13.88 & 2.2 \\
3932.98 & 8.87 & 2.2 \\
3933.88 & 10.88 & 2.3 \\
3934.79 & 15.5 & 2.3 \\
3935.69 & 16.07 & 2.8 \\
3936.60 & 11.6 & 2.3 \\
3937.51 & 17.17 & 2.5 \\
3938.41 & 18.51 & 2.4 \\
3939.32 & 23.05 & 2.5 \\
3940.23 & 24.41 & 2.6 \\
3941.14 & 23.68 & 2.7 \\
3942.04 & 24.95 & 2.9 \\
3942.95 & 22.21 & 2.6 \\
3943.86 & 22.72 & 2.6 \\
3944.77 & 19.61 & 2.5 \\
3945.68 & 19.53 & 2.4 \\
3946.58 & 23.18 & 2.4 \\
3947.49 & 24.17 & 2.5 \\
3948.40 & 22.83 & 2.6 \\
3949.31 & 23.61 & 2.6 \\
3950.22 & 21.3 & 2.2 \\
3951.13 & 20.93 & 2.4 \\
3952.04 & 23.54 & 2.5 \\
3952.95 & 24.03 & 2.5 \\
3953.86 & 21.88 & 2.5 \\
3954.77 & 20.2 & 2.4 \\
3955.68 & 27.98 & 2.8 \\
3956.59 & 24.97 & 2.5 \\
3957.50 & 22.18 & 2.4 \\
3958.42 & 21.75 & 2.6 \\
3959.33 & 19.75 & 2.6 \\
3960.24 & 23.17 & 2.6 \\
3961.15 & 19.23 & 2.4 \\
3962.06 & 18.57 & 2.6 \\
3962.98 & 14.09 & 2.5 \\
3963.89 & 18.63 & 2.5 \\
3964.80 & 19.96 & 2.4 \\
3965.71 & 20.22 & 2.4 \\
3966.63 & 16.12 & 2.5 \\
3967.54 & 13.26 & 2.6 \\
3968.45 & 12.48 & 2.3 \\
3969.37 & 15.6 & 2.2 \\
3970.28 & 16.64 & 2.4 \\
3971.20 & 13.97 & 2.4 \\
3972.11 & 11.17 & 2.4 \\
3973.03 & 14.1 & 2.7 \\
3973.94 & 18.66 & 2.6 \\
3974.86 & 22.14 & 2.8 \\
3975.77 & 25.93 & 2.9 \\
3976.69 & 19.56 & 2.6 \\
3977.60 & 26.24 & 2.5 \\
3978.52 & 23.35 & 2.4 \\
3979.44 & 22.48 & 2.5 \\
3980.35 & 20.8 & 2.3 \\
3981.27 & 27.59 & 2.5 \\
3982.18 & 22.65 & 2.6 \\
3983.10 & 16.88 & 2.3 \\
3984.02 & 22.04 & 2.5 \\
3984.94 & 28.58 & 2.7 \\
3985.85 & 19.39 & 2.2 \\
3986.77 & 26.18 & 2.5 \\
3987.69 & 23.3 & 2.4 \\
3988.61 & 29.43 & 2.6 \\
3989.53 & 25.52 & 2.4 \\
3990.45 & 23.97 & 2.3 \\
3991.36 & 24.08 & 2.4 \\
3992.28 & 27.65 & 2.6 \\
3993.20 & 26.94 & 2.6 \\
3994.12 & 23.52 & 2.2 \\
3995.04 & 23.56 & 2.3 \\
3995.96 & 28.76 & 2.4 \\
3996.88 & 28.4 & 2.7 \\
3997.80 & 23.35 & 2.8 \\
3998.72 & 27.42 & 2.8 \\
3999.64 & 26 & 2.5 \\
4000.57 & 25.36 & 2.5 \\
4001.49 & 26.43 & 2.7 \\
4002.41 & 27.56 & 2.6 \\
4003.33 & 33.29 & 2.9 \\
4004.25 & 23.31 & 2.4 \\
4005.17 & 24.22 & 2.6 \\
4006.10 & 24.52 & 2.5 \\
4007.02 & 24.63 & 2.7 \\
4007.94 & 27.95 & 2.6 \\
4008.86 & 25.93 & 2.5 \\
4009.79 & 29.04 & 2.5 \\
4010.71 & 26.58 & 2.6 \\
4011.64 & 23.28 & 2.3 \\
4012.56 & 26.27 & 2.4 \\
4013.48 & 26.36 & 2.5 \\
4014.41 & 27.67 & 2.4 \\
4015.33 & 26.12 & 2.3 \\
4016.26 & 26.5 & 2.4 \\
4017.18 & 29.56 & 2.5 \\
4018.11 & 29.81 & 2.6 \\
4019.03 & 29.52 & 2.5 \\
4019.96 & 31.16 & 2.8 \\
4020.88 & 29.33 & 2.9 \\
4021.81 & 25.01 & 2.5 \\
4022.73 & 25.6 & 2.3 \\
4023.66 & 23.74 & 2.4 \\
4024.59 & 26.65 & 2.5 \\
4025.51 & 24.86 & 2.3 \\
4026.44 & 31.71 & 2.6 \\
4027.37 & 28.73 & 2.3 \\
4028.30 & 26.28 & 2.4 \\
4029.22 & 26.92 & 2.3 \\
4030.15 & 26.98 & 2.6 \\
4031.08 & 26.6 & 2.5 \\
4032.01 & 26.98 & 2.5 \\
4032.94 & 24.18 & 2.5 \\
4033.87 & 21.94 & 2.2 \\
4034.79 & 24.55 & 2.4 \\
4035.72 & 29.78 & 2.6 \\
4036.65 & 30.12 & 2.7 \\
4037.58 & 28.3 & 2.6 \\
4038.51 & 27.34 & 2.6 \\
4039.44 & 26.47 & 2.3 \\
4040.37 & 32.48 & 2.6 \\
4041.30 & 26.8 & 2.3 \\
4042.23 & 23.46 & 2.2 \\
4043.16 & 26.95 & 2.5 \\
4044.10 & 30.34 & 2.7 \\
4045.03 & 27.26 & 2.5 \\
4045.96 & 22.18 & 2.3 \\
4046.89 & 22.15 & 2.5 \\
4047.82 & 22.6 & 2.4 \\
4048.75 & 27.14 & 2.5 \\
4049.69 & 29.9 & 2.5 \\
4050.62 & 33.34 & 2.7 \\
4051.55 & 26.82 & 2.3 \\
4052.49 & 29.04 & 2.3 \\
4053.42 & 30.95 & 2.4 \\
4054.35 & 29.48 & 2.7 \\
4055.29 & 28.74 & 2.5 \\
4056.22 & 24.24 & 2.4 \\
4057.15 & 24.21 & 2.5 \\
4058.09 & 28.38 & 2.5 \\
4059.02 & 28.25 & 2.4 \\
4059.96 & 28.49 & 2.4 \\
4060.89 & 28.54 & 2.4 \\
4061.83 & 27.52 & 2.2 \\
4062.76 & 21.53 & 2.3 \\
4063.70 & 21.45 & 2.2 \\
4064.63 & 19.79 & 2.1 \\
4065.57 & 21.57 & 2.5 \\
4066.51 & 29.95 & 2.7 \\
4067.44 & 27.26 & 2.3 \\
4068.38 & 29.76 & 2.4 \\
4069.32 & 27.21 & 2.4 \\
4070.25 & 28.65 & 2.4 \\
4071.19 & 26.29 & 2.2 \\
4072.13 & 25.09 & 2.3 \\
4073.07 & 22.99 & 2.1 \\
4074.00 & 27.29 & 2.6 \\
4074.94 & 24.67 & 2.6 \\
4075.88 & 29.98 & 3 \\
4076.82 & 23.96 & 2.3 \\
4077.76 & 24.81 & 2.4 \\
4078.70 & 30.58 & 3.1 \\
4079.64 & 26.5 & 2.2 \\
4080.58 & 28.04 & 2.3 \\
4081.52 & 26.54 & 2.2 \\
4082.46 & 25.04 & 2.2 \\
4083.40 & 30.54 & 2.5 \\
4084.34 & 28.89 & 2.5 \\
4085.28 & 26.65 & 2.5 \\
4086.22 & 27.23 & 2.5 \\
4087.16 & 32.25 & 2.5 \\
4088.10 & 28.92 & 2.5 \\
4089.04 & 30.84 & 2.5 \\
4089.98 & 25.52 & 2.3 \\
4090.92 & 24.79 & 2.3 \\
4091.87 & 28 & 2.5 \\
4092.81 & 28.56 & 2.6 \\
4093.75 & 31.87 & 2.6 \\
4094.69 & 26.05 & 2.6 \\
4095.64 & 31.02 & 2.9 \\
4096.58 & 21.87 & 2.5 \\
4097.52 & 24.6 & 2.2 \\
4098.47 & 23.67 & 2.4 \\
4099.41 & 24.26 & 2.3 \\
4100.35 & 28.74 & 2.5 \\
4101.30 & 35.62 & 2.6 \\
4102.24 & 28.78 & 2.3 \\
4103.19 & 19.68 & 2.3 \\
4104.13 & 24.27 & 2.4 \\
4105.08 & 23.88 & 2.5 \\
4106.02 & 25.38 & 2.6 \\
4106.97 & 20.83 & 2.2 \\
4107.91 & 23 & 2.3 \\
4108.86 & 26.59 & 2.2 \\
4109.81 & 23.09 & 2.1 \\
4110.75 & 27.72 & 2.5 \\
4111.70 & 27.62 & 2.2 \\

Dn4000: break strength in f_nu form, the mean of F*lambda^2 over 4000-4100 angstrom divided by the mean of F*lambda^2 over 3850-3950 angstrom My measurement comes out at 1.33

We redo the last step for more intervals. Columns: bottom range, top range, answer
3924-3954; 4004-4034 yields 1.40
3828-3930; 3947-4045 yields 1.18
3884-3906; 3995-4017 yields 1.26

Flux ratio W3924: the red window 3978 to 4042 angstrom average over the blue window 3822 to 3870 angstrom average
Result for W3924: 1.27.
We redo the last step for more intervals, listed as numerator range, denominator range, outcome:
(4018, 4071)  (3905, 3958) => 1.25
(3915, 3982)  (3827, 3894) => 0.97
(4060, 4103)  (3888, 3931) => 1.17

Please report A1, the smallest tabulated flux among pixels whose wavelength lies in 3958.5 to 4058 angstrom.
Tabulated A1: 11.17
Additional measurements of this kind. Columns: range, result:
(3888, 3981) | 8.87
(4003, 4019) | 23.28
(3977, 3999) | 16.88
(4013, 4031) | 23.74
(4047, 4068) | 19.79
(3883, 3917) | 15.69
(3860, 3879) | 18.87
